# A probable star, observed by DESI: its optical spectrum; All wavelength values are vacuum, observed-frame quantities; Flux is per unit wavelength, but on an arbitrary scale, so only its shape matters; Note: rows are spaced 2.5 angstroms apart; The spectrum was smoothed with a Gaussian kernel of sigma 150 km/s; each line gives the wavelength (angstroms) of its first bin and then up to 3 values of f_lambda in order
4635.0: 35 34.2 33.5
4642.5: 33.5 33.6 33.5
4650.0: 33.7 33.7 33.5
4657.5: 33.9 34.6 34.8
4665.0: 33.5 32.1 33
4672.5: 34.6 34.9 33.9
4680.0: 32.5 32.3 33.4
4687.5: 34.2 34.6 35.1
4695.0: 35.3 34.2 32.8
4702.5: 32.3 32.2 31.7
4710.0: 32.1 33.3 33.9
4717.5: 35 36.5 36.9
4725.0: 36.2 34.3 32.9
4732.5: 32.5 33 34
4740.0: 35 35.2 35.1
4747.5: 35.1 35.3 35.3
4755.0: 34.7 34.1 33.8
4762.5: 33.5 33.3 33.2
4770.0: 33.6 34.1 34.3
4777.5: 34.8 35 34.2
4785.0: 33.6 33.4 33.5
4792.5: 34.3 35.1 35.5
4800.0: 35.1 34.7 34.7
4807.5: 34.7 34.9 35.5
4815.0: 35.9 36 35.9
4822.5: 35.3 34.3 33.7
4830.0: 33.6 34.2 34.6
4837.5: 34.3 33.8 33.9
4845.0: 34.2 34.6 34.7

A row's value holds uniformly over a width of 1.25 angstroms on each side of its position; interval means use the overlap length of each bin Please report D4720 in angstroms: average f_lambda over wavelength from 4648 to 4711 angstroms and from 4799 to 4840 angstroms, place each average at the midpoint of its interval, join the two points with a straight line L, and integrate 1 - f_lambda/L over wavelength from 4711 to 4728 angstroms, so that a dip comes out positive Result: -0.6 angstroms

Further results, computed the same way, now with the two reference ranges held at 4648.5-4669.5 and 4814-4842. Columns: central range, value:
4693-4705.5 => 0.1 angstroms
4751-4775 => 0.2 angstroms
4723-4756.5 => -0.4 angstroms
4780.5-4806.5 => 0.0 angstroms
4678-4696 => 0.0 angstroms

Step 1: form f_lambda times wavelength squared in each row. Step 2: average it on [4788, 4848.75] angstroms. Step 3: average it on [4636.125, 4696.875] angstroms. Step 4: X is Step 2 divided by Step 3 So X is 1.09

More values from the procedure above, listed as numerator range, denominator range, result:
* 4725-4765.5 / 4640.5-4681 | 1.05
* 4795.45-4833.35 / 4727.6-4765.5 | 1.05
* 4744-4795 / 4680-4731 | 1.04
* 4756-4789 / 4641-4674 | 1.06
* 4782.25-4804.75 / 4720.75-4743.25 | 1.02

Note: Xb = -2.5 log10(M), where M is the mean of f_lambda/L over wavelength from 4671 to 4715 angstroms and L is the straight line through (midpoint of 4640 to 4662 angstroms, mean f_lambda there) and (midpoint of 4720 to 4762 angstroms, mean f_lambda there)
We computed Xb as 0.021 mag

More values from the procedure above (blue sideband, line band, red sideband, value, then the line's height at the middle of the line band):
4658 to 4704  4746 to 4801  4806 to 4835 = 0.01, 34.5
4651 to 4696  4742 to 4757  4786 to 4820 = -0.02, 34.5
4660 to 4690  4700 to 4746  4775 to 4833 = 0.00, 34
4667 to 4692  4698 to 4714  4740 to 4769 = 0.05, 33.9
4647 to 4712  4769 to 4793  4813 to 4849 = 0.01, 34.3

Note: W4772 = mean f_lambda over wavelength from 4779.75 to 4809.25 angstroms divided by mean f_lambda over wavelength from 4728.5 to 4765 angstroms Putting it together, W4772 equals 1.01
